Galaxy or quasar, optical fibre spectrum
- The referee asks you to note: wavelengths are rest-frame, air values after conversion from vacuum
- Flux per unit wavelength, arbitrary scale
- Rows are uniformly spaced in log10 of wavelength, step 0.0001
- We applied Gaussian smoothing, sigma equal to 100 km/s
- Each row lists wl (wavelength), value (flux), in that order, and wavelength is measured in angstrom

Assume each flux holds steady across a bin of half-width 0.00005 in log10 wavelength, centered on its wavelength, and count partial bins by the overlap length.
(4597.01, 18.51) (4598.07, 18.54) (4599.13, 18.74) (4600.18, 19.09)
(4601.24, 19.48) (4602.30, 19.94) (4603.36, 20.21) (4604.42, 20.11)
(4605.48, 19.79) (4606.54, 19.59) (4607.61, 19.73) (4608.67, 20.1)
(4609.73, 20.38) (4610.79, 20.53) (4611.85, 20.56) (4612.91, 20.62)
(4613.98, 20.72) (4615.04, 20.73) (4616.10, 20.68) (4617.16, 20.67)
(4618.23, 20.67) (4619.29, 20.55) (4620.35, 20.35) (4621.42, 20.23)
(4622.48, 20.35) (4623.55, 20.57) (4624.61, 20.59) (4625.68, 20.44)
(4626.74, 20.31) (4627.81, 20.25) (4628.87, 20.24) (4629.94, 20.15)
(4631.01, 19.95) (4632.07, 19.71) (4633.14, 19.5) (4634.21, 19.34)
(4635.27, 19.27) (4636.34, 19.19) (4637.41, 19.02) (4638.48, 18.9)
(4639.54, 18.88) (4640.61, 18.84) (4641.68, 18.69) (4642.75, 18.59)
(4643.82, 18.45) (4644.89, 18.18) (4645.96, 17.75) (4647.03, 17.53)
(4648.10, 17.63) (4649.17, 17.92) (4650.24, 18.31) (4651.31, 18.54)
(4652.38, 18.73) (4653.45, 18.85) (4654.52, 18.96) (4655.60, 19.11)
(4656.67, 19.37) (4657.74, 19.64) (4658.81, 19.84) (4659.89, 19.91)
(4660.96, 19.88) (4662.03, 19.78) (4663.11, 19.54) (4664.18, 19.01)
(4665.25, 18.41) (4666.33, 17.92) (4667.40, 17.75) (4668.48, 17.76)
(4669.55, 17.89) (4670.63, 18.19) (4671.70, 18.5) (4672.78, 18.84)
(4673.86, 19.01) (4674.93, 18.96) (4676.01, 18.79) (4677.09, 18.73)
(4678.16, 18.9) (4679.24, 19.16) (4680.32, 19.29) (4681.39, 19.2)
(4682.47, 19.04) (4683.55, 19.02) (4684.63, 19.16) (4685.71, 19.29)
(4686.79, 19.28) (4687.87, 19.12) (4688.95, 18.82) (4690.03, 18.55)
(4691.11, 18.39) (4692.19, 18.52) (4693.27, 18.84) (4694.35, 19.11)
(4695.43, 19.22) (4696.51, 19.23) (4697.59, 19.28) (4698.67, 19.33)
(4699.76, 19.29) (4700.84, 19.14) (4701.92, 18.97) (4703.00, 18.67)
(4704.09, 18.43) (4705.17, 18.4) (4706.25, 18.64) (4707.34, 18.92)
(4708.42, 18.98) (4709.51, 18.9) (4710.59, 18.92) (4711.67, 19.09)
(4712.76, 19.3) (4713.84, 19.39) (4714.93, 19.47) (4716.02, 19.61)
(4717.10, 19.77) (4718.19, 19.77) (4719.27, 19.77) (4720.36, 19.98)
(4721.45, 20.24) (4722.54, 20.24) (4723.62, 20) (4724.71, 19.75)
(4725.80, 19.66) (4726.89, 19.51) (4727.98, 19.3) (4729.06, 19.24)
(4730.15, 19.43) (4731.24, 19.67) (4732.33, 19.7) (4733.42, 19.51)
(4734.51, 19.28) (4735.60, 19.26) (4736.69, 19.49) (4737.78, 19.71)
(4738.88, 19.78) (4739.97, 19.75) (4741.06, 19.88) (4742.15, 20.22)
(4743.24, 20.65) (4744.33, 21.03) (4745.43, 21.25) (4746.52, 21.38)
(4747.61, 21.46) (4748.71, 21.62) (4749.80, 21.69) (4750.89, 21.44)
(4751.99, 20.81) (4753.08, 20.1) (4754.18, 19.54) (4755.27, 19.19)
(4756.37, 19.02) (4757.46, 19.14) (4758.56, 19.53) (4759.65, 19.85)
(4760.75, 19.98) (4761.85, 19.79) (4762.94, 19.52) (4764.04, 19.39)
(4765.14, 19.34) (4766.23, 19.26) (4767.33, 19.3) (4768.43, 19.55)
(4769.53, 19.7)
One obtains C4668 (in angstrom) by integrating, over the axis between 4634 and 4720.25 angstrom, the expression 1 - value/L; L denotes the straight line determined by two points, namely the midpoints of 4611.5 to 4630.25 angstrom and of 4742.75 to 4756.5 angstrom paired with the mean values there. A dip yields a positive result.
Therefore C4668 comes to 7.1 angstrom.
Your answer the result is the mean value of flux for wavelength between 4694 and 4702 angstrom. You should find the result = 19.2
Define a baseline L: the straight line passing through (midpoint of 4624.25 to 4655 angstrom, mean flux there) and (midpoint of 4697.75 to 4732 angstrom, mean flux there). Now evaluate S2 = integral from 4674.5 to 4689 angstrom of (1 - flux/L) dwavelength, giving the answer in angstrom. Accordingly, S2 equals 0.1 angstrom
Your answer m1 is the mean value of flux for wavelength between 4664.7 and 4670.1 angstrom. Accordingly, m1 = 17.9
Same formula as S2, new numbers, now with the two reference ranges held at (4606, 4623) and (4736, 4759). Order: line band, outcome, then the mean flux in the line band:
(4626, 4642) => 0.69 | 19.5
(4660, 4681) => 1.63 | 18.8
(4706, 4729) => 0.95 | 19.5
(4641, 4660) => 1.62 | 18.6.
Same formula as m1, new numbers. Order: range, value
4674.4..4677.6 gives 18.8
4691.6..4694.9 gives 18.8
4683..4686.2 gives 19.1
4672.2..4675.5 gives 18.9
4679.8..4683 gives 19.2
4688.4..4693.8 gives 18.6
